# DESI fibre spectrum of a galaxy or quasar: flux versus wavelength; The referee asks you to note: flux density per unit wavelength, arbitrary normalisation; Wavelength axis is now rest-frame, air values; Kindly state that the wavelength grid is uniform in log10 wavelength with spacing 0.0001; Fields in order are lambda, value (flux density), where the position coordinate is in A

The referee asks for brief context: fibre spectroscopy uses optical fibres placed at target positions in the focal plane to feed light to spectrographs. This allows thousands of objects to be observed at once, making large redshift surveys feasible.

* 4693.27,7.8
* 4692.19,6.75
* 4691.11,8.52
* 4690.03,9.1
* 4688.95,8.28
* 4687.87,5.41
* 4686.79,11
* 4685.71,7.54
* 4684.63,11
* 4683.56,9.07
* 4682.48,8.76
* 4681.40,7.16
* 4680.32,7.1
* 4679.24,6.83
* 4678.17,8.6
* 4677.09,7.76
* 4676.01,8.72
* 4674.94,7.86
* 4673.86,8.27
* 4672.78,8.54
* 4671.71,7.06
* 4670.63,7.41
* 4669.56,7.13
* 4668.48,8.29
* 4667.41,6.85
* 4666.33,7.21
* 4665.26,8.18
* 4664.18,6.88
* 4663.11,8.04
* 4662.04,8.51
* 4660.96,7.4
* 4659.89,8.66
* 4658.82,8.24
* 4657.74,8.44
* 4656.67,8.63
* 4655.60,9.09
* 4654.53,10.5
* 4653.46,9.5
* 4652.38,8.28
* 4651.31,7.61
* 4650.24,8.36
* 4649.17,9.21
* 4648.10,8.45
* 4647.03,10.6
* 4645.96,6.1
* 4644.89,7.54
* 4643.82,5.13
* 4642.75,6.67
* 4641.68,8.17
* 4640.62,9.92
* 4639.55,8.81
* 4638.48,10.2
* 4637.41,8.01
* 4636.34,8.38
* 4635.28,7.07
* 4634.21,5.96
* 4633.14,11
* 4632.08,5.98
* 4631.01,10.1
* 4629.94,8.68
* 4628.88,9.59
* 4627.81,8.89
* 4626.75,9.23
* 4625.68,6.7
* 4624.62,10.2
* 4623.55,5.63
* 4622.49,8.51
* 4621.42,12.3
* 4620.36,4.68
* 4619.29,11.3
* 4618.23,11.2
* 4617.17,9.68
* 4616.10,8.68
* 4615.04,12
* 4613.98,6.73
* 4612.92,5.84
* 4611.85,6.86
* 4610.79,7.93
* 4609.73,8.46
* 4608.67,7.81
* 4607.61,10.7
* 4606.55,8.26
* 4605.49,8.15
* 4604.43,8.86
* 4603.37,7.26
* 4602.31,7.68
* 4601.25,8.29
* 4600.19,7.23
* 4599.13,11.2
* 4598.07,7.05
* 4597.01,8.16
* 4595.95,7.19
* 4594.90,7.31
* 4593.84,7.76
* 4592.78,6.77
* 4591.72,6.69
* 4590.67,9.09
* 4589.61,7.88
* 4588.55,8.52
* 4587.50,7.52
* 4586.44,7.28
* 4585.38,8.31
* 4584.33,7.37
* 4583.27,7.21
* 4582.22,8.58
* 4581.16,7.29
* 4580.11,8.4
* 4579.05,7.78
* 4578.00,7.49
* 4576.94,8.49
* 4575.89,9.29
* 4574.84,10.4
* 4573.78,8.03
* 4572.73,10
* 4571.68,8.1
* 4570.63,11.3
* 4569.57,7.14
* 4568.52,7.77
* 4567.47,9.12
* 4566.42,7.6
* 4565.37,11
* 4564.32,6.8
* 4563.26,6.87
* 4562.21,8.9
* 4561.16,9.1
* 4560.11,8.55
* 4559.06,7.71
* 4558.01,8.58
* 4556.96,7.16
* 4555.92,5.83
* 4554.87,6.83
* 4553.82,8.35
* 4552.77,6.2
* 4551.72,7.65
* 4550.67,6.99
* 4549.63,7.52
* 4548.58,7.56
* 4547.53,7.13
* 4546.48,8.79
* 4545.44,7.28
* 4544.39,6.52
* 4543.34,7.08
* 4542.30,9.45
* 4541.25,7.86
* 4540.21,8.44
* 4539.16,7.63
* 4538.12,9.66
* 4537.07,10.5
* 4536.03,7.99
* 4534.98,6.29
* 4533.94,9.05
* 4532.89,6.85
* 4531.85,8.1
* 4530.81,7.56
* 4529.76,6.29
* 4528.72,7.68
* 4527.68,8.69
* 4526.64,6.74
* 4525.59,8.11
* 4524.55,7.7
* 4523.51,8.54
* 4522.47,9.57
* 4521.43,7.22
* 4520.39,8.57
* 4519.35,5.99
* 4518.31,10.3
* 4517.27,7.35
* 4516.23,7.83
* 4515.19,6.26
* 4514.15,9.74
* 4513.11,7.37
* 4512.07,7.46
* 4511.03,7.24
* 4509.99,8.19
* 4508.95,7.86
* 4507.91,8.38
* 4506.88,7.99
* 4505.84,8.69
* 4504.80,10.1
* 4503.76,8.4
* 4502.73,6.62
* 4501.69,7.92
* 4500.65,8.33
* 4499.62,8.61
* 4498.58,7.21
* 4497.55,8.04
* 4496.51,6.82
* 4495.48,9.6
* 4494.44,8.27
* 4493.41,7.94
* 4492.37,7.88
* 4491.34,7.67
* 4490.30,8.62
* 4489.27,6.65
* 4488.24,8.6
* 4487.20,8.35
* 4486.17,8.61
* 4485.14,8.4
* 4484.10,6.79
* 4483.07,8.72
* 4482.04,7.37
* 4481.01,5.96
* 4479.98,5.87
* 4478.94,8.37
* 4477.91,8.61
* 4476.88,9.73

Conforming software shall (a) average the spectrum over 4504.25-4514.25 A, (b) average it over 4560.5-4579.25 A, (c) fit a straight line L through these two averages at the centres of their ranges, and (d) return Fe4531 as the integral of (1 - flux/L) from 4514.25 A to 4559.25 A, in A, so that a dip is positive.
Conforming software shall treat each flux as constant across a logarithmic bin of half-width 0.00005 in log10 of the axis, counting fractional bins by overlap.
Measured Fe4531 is 3.4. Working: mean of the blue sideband 8.24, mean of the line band 7.77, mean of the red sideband 8.64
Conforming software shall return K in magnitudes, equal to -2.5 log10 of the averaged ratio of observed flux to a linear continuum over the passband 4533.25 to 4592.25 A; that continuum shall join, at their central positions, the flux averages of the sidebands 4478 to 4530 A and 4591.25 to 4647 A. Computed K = 0.004 mag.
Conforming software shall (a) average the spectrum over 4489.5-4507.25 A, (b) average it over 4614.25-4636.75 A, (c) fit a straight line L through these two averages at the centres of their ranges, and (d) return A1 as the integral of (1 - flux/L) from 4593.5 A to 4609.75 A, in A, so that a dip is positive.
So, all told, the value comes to 0.9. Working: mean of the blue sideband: 8.14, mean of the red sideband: 8.82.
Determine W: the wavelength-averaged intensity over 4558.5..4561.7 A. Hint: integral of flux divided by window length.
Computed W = 8.46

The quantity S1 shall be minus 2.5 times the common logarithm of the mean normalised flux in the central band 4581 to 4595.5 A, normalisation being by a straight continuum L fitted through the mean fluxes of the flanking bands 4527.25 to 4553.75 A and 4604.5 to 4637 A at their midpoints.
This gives 0.08 mag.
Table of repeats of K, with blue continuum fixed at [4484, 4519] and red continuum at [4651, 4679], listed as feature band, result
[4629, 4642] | -0.06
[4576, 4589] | 0.03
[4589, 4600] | 0.03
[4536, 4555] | 0.03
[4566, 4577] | -0.10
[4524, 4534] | 0.06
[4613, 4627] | -0.10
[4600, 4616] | -0.01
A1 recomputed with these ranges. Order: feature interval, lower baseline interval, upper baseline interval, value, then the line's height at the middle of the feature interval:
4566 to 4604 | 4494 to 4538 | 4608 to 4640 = 1.0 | 8.36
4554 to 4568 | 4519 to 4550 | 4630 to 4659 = 0.0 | 8.01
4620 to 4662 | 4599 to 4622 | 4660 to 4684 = -0.8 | 8.23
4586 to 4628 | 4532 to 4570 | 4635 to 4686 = -1.3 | 8.03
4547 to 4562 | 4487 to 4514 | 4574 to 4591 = 1.1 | 8.12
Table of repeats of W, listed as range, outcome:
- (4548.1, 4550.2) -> 7.54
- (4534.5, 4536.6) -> 7.24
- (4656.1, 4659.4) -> 8.45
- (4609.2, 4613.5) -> 7.26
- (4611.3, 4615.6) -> 7.87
